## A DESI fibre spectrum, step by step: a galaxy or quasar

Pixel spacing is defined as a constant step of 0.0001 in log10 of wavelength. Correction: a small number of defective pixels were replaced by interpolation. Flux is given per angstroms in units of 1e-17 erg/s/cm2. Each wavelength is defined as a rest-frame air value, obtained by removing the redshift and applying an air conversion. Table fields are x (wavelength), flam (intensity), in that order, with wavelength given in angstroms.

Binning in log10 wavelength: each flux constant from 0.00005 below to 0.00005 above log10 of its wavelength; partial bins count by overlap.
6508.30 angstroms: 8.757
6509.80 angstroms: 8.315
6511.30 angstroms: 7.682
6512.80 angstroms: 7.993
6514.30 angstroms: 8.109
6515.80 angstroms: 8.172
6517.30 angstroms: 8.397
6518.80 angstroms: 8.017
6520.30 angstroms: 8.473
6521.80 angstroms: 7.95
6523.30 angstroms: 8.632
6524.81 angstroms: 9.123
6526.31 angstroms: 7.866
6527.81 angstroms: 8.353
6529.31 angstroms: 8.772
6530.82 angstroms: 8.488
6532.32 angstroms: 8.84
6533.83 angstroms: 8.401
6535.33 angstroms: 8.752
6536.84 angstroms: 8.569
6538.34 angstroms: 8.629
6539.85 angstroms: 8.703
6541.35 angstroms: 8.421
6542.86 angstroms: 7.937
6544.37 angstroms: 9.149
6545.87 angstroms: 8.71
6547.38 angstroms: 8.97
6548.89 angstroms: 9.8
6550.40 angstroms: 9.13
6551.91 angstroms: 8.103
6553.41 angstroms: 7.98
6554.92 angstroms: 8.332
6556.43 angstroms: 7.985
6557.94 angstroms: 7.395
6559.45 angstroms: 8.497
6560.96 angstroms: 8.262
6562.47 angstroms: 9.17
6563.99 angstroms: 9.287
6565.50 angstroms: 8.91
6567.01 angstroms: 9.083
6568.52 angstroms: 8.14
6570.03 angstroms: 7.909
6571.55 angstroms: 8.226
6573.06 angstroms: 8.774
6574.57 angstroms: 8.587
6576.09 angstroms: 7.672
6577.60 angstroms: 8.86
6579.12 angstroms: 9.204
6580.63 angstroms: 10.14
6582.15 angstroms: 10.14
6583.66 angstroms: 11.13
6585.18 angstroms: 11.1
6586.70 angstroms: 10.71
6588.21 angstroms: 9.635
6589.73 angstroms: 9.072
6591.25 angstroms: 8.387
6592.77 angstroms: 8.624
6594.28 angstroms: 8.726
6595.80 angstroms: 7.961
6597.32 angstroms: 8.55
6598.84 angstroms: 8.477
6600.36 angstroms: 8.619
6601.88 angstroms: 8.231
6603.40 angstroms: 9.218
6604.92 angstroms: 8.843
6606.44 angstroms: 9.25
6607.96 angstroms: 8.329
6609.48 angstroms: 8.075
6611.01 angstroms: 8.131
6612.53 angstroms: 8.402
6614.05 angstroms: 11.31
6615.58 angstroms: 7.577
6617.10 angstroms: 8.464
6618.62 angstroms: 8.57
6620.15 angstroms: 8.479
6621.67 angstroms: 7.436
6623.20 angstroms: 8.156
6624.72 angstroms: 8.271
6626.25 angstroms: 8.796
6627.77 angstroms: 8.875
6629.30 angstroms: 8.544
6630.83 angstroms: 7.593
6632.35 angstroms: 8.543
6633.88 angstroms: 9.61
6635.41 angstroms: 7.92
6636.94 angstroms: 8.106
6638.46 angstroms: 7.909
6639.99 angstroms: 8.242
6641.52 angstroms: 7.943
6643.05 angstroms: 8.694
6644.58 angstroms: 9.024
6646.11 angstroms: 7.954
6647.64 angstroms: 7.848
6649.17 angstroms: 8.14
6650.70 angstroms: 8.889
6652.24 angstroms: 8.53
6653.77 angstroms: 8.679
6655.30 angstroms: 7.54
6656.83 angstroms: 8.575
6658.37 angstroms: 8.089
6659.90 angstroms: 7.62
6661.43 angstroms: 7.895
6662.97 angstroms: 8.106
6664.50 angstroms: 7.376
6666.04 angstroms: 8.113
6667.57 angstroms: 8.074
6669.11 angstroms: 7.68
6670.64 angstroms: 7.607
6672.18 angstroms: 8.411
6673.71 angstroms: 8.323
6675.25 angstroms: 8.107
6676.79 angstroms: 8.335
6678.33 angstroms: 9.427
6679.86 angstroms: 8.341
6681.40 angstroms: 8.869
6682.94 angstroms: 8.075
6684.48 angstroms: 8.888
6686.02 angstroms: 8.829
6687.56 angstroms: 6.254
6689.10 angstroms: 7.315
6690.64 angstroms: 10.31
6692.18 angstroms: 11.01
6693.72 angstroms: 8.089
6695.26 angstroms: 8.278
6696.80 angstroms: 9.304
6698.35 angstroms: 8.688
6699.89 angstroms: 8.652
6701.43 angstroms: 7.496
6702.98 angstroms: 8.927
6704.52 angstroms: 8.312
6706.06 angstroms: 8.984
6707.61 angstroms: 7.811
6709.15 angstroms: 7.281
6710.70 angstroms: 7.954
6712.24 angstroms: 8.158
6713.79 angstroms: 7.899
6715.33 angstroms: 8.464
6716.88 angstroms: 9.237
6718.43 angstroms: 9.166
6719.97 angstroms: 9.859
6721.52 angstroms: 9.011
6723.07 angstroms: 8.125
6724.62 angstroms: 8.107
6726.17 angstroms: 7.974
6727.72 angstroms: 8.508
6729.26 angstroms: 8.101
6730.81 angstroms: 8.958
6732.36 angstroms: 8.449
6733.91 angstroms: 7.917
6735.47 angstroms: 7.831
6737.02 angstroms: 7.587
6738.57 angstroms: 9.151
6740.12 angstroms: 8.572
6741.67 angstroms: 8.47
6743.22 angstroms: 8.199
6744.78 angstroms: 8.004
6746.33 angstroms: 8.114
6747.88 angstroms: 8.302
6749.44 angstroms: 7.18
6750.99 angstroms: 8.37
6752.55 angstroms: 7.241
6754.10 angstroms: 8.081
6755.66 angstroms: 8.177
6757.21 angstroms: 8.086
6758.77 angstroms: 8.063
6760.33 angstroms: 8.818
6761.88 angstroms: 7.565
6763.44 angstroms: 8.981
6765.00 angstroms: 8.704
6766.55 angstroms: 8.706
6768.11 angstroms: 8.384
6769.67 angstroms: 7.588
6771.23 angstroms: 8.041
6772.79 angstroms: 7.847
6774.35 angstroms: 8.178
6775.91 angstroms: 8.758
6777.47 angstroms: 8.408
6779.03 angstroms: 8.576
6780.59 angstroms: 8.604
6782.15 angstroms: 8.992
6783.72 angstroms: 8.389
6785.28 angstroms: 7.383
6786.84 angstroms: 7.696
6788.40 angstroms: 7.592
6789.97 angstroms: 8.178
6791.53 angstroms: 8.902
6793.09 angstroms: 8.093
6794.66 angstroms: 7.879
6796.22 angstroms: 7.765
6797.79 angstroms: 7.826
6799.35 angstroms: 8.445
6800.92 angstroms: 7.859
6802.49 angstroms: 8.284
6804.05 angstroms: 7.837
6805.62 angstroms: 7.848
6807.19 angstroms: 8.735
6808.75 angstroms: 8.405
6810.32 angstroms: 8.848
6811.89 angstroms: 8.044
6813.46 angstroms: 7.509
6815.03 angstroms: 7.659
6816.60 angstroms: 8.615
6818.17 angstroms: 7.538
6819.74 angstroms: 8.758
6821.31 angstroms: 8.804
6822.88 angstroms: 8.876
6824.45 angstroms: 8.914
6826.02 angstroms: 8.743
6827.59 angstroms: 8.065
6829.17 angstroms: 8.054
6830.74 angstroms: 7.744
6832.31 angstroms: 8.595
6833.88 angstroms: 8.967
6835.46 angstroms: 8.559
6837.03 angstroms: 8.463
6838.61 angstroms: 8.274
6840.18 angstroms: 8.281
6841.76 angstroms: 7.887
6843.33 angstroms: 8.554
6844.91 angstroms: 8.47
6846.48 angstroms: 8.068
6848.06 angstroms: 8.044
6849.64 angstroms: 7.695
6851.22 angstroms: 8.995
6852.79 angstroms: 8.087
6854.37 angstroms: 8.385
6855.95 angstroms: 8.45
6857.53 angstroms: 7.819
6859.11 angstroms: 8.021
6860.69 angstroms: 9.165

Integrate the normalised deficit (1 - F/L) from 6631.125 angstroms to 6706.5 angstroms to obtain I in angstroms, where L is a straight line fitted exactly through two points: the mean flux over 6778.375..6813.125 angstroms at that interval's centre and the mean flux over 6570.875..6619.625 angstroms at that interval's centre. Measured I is 2.8 angstroms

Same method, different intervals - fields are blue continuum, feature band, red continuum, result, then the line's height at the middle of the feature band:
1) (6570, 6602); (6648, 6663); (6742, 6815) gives 0.93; 8.74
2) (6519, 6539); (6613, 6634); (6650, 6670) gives -0.90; 8.2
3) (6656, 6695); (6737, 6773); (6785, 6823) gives 0.02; 8.2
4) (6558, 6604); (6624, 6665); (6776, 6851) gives 2.28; 8.76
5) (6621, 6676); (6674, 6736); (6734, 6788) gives -2.14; 8.2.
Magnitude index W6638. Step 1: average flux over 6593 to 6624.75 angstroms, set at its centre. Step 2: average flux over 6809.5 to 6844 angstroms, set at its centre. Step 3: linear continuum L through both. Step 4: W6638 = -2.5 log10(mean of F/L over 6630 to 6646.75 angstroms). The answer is 0.024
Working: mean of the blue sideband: 8.54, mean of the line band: 8.33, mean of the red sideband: 8.35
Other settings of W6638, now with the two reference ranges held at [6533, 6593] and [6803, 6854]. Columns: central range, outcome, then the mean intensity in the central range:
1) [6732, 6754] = 0.05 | 8.09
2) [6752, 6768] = 0.02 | 8.27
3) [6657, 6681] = 0.07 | 8.12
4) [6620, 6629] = 0.05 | 8.34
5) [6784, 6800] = 0.05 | 7.99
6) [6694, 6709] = 0.02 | 8.43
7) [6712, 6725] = -0.02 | 8.7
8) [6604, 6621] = 0.01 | 8.67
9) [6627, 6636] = 0.02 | 8.53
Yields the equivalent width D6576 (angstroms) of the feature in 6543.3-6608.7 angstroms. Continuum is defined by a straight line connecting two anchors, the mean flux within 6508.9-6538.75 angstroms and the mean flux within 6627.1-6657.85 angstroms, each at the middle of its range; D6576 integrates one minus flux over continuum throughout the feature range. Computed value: -3.89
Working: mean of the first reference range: 8.38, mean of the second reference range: 8.35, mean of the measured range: 8.86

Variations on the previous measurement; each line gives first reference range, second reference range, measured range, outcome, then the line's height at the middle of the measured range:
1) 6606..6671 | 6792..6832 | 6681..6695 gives -0.6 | 8.28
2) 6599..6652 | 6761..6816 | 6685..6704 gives -0.6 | 8.35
